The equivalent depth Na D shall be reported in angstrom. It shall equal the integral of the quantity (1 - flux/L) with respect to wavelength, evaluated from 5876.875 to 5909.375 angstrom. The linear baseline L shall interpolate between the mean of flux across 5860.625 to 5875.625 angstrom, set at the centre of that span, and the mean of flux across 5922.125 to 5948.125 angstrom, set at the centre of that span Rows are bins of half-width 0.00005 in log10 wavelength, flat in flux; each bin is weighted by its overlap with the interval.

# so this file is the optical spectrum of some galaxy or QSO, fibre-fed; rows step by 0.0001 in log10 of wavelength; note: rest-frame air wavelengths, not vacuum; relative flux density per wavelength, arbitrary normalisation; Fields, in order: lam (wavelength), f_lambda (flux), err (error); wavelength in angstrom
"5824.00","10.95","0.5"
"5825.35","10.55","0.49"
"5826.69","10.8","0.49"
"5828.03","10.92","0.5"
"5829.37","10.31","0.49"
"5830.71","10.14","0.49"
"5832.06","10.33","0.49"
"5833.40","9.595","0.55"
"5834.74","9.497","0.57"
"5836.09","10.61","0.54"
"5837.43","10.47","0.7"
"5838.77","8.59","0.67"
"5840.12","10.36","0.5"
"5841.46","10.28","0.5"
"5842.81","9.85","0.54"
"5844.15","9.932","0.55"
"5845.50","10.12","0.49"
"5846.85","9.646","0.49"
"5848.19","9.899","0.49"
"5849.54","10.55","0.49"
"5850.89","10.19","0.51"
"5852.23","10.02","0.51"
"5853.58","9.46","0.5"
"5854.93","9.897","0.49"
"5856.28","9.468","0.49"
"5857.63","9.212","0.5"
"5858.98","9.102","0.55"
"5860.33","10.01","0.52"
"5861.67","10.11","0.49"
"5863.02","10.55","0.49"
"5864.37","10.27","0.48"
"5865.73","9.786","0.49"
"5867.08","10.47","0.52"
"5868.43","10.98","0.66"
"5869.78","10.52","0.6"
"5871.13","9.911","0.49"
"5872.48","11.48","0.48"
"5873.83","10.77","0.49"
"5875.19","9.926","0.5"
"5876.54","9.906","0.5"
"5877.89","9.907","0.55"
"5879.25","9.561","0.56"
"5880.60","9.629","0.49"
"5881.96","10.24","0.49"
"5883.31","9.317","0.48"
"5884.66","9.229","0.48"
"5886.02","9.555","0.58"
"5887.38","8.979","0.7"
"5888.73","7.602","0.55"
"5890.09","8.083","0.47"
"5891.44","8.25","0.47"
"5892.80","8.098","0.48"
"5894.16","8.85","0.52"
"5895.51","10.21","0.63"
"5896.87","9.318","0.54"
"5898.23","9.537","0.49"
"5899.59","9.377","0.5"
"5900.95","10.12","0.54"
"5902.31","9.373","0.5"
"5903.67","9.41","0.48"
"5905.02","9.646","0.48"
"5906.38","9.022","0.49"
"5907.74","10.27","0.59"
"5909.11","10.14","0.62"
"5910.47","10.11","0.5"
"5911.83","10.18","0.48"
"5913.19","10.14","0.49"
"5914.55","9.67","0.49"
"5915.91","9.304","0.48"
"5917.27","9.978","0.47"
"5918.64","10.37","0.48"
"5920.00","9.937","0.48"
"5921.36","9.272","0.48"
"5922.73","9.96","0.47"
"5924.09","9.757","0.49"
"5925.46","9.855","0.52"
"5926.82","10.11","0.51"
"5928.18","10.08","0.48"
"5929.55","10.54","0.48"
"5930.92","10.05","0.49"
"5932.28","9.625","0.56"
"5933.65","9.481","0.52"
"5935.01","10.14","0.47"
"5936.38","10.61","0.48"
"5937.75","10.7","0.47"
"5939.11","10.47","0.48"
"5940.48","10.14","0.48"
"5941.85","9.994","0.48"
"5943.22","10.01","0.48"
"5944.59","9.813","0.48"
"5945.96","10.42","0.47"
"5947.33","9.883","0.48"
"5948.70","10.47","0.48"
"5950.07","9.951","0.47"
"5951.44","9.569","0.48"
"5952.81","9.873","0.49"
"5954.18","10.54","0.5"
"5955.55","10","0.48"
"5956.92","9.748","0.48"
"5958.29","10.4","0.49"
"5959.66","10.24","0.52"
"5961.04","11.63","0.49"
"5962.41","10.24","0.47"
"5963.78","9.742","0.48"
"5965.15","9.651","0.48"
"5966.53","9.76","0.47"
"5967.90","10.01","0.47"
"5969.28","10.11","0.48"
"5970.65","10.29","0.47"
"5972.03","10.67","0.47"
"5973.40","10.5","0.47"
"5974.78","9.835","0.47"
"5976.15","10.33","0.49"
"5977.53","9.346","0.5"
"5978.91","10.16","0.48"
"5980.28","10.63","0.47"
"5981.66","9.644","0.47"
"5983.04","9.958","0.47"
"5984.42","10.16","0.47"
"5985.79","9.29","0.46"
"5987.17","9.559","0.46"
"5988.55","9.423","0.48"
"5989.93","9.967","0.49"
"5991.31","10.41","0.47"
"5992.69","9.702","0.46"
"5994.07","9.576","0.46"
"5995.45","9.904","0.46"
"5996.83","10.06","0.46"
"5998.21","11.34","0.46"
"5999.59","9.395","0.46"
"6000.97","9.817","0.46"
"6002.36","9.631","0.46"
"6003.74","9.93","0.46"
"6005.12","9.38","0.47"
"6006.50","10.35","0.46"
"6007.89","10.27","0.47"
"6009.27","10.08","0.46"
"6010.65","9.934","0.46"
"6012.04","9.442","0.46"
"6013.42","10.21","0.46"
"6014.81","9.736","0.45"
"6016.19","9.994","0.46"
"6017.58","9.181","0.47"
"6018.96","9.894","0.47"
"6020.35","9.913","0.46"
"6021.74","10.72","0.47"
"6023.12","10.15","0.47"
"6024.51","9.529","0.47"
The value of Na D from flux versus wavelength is 3.1 angstrom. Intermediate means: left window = 10.4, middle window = 9.32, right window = 10.1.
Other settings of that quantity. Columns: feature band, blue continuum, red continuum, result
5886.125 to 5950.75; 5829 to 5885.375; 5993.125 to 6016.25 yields 1.59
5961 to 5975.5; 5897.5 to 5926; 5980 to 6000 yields -0.40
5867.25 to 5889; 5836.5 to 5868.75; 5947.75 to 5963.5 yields 0.27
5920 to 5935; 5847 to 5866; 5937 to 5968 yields 0.28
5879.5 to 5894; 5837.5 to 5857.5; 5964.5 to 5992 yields 1.45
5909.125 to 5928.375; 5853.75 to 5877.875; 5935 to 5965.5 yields 0.48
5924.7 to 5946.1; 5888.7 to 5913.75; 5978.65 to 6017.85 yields -1.21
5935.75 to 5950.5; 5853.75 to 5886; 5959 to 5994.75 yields -0.31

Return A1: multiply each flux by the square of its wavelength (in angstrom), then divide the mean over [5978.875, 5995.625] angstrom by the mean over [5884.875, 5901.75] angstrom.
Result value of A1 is 1.1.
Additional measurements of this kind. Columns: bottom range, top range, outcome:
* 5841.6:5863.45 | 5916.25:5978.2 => 1.05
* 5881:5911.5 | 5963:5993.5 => 1.10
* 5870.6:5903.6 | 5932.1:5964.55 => 1.10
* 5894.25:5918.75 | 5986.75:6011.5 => 1.05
